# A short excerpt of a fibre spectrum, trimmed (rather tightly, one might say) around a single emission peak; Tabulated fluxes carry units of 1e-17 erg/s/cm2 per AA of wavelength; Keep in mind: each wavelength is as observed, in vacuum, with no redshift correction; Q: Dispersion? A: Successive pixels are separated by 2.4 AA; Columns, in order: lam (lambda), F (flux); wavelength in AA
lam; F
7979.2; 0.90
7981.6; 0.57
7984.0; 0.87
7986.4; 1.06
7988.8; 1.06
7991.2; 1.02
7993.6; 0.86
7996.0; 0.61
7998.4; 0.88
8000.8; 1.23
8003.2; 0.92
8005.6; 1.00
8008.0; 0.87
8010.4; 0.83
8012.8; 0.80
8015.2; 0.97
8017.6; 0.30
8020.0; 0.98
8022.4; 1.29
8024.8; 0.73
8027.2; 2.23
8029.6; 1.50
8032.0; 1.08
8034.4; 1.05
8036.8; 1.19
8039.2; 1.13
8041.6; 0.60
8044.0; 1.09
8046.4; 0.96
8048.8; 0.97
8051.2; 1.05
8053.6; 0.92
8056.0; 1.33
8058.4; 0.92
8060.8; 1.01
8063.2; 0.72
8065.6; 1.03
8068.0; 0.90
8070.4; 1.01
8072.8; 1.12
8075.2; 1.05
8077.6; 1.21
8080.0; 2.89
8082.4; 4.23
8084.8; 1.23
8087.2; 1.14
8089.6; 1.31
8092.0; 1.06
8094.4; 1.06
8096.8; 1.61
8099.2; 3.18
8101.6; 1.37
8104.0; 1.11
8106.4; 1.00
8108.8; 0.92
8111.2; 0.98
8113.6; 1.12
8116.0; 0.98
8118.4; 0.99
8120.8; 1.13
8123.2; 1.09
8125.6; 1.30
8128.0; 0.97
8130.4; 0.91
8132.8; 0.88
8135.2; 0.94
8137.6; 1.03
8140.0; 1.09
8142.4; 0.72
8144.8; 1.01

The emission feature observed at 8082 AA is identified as [S II] 6716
